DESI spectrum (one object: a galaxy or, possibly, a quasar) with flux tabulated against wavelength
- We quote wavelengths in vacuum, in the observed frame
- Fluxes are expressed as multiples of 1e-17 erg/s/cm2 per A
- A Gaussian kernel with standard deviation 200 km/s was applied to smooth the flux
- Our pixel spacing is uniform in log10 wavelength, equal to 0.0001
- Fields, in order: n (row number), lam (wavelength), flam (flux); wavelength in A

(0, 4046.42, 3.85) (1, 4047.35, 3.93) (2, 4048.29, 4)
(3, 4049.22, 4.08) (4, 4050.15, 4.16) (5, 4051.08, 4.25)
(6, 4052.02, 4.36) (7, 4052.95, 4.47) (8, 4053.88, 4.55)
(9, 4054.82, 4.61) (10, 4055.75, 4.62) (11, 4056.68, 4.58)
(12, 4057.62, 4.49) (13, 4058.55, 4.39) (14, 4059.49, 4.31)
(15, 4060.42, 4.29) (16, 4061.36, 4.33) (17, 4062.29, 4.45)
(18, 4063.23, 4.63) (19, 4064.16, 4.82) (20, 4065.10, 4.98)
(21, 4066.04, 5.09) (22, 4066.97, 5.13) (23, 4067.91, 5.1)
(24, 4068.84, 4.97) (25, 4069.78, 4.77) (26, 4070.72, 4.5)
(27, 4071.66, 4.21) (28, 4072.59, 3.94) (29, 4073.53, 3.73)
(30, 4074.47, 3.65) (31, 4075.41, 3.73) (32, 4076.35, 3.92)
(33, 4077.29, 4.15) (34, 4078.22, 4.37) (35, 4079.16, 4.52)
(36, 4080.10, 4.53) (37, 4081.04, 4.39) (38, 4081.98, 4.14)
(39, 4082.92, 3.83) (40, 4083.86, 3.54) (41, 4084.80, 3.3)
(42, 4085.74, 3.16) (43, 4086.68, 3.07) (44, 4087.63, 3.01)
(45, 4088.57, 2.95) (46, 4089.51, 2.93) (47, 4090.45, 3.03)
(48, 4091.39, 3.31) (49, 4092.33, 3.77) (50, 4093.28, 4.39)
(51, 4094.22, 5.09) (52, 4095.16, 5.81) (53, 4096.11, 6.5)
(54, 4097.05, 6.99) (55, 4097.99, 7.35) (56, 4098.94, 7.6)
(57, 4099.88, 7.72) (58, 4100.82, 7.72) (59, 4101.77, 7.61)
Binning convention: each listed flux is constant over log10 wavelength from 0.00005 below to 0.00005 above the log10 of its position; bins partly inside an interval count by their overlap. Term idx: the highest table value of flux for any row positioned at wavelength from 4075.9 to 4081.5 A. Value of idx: 4.53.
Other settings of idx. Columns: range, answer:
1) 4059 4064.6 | 4.82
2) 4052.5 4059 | 4.62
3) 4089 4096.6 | 6.5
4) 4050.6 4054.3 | 4.55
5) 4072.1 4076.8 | 3.94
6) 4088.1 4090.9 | 3.03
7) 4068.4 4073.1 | 4.97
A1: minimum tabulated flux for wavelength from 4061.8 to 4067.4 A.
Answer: 4.45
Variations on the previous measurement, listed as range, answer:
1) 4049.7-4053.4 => 4.16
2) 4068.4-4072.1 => 4.21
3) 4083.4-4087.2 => 3.07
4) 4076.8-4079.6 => 4.15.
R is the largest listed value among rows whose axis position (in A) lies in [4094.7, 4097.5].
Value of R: 6.99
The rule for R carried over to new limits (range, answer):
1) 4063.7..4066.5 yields 5.09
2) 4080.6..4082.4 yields 4.39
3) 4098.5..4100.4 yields 7.72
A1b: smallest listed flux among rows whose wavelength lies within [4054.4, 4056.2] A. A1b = 4.61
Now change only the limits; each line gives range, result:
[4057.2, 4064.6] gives 4.29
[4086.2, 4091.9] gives 2.93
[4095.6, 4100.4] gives 6.5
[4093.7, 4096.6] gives 5.09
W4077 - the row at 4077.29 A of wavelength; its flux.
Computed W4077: 4.15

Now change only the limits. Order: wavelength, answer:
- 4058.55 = 4.39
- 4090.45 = 3.03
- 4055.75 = 4.62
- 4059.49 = 4.31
